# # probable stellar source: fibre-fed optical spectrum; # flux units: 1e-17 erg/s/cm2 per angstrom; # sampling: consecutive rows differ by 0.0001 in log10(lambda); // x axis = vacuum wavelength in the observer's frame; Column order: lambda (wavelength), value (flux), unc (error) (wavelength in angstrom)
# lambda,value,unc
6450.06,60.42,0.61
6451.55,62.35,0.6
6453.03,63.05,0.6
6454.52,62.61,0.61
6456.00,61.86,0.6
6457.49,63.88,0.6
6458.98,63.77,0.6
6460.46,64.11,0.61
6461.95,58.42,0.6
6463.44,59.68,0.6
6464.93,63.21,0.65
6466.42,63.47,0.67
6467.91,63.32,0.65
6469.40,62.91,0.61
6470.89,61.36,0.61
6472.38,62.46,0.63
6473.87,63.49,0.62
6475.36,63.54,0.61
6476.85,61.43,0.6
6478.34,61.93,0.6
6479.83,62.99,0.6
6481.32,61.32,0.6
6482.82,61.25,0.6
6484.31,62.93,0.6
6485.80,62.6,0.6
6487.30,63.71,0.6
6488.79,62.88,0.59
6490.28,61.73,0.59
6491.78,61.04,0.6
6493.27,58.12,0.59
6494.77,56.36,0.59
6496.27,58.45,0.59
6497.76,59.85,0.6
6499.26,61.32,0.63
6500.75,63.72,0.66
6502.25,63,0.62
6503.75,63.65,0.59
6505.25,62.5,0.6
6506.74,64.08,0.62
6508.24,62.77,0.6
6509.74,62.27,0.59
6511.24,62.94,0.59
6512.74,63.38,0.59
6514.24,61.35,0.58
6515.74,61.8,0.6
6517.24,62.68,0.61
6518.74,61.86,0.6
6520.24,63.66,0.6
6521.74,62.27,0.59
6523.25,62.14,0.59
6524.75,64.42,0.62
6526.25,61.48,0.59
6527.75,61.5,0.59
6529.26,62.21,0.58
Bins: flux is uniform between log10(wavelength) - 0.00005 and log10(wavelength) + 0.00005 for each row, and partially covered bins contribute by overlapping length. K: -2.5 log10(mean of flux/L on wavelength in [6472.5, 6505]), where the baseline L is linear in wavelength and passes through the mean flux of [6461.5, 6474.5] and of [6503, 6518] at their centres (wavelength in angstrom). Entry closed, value 0.01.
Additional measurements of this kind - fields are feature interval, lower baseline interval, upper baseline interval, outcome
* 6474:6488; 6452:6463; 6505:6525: 0.002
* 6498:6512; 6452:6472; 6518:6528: -0.005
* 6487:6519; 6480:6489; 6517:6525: 0.014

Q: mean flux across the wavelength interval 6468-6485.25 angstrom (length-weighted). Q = 62.4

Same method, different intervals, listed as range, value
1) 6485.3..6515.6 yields 61.8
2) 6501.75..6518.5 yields 62.7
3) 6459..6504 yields 61.8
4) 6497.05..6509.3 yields 62.6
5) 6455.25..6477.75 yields 62.5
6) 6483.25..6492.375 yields 62.5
